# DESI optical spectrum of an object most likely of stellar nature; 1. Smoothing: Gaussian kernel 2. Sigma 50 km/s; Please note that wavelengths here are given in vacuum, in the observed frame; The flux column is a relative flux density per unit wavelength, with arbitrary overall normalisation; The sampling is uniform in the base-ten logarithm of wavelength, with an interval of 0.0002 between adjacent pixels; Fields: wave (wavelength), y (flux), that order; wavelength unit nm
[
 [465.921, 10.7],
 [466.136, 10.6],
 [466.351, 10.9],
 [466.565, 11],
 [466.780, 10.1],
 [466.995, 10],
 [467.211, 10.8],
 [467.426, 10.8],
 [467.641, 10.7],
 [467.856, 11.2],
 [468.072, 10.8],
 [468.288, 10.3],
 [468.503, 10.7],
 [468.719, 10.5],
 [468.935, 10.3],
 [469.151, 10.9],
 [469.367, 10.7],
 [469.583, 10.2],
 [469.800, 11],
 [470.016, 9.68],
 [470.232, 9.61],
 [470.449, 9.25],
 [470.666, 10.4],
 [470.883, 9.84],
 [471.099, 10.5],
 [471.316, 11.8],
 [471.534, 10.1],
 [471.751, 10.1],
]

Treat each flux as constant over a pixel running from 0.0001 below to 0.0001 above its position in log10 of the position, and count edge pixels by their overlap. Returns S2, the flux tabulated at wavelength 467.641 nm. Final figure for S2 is 10.7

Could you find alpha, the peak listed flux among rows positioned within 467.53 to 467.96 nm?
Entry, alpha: 11.2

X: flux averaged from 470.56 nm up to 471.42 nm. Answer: 10.6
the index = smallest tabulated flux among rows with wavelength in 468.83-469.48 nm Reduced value 10.3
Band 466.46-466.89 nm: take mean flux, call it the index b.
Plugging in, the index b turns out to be 10.5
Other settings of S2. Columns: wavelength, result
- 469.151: 10.9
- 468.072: 10.8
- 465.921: 10.7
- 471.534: 10.1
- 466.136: 10.6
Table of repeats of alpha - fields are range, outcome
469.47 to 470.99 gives 11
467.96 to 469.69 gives 10.9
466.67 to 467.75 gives 10.8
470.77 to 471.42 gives 11.8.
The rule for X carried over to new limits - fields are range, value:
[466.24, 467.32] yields 10.6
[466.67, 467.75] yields 10.5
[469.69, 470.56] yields 9.88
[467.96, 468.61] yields 10.6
